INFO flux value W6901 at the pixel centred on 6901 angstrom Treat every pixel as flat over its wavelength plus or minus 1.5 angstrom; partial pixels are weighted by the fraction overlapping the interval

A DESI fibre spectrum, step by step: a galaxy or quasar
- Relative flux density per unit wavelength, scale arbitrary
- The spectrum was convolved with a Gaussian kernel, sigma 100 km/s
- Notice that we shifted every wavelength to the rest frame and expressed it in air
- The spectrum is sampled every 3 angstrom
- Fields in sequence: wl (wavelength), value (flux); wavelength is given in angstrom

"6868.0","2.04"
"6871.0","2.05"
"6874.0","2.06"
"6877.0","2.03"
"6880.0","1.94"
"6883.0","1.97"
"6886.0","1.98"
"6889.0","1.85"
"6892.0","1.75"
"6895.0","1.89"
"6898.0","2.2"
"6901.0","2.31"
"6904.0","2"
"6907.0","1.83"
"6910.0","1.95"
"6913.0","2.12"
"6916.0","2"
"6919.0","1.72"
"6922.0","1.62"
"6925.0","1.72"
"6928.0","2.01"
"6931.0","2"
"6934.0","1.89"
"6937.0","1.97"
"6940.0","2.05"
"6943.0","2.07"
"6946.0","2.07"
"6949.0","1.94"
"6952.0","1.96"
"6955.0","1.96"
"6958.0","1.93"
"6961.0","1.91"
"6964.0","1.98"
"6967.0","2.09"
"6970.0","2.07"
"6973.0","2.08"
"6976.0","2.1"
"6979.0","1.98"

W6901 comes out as 2.31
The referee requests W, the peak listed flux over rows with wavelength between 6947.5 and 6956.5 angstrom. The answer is 1.96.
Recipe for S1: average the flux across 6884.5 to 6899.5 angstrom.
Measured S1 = 1.93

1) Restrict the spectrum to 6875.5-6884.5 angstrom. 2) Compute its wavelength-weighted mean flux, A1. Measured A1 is 1.98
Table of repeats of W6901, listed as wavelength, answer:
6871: 2.05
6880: 1.94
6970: 2.07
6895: 1.89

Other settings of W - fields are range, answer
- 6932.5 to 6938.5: 1.97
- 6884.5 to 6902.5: 2.31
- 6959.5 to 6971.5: 2.09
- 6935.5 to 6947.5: 2.07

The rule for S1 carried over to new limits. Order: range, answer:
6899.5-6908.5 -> 2.05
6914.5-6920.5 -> 1.86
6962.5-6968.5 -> 2.03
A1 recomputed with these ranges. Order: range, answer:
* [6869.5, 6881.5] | 2.02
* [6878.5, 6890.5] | 1.93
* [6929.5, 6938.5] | 1.95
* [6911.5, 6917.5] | 2.06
